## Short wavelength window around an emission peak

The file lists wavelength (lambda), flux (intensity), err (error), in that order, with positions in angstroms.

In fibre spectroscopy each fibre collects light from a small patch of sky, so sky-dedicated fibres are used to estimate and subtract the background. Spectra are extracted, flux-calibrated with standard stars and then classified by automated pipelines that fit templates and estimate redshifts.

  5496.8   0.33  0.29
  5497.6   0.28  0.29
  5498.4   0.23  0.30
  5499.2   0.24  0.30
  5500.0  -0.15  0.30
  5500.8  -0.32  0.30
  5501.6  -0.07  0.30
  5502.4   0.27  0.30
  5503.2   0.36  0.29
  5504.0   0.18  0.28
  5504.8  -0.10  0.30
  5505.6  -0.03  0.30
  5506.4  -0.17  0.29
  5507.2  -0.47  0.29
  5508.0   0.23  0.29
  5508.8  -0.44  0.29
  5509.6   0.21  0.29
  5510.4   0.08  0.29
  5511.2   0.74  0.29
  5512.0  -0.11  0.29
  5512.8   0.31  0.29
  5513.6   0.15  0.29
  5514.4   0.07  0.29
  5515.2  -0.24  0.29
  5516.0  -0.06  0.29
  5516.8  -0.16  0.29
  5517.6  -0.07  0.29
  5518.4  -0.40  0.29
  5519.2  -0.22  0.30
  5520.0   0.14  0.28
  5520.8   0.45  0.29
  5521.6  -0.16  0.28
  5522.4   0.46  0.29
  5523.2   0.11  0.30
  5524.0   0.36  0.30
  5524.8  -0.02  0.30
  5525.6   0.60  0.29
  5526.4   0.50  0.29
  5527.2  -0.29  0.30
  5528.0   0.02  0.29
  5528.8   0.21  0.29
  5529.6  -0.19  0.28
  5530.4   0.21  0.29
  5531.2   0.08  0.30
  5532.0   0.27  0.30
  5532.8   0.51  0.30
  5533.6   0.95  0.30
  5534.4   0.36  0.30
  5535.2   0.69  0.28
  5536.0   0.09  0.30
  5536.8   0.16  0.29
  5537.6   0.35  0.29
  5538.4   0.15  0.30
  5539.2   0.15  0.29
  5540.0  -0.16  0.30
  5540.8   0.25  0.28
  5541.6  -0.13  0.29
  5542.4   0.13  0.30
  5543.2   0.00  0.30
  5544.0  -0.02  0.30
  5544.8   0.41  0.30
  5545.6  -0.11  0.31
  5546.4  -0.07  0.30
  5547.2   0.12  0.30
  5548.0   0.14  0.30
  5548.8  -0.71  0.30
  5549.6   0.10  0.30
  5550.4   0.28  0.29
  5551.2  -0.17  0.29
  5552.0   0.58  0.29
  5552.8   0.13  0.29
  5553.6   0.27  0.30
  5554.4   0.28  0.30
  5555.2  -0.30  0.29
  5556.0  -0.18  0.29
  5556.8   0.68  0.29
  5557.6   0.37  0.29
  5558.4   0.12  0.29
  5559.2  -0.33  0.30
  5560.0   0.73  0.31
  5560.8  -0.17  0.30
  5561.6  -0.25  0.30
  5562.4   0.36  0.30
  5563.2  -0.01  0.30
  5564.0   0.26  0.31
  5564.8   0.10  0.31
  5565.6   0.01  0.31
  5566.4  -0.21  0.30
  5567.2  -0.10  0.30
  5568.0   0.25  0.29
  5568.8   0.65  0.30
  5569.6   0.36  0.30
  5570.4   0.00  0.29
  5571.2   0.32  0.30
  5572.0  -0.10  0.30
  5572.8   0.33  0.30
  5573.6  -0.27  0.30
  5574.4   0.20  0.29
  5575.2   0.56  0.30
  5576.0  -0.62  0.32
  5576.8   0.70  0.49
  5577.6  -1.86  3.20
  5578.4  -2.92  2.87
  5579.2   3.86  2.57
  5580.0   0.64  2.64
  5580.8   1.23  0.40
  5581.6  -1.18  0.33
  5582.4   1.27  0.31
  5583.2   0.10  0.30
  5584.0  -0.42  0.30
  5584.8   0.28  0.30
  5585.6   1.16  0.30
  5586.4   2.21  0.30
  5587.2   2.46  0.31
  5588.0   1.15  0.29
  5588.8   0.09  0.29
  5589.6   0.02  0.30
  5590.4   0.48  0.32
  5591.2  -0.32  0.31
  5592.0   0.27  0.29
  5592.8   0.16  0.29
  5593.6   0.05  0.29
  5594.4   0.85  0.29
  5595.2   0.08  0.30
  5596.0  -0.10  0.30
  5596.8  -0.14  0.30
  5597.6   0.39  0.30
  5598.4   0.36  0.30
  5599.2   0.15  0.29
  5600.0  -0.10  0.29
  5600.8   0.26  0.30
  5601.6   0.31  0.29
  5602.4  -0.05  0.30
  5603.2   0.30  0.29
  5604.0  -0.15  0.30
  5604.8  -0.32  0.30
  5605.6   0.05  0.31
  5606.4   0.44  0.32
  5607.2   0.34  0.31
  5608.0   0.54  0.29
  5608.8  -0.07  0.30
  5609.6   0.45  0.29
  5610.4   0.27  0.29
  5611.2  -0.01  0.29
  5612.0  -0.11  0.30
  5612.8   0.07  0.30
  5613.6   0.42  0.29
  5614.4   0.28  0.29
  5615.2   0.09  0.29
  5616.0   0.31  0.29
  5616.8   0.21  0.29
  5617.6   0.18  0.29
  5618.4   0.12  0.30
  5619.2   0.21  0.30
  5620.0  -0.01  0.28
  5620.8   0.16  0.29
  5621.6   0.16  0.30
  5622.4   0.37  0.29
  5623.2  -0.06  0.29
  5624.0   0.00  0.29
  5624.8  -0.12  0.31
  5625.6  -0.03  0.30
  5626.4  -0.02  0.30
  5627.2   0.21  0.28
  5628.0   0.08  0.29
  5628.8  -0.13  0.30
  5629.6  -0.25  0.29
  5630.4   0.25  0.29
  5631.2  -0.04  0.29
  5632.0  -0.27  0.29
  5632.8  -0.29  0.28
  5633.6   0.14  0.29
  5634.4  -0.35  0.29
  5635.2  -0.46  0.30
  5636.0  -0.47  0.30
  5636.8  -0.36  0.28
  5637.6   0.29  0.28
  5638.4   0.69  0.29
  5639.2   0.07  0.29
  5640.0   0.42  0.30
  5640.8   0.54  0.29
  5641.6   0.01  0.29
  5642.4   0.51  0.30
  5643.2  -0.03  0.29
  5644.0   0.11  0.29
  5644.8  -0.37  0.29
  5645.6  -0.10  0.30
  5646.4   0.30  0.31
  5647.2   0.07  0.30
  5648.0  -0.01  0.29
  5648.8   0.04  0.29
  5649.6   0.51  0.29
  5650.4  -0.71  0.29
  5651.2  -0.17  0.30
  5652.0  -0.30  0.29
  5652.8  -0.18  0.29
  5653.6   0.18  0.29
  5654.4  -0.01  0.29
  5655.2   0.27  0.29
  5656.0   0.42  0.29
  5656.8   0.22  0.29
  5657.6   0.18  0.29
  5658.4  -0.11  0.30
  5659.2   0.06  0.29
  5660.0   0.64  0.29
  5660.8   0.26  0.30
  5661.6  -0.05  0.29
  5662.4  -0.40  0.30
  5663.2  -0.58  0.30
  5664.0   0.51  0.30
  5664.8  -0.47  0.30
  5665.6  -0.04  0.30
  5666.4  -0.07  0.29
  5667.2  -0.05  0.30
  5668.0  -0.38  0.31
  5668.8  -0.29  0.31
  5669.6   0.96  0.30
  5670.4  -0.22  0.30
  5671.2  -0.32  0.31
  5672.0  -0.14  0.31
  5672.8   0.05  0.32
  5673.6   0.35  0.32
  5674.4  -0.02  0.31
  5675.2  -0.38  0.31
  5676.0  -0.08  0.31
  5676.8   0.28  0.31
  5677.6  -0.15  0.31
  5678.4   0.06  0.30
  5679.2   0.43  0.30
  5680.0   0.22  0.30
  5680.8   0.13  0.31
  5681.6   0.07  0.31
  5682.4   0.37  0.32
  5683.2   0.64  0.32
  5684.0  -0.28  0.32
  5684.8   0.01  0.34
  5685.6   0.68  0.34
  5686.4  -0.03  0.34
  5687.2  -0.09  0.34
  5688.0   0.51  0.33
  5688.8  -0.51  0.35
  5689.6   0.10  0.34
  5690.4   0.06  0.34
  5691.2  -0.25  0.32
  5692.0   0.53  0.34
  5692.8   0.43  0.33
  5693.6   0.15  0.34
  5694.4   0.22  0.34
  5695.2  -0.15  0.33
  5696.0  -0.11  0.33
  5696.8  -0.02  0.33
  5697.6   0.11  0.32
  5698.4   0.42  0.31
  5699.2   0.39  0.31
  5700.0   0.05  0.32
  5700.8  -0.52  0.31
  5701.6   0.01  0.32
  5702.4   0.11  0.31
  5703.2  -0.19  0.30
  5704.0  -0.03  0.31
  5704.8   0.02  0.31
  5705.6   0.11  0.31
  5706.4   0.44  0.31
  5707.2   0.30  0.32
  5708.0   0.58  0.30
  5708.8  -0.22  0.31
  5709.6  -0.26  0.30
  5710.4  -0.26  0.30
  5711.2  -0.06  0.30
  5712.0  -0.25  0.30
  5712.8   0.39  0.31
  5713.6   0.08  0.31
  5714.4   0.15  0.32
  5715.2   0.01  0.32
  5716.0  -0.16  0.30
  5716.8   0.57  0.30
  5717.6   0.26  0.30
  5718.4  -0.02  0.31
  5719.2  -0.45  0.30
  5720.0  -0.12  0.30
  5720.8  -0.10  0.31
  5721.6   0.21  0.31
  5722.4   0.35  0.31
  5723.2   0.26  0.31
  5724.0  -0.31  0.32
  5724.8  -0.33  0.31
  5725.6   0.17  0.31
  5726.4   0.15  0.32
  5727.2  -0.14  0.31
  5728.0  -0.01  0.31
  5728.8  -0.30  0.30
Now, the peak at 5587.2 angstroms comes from [O III]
